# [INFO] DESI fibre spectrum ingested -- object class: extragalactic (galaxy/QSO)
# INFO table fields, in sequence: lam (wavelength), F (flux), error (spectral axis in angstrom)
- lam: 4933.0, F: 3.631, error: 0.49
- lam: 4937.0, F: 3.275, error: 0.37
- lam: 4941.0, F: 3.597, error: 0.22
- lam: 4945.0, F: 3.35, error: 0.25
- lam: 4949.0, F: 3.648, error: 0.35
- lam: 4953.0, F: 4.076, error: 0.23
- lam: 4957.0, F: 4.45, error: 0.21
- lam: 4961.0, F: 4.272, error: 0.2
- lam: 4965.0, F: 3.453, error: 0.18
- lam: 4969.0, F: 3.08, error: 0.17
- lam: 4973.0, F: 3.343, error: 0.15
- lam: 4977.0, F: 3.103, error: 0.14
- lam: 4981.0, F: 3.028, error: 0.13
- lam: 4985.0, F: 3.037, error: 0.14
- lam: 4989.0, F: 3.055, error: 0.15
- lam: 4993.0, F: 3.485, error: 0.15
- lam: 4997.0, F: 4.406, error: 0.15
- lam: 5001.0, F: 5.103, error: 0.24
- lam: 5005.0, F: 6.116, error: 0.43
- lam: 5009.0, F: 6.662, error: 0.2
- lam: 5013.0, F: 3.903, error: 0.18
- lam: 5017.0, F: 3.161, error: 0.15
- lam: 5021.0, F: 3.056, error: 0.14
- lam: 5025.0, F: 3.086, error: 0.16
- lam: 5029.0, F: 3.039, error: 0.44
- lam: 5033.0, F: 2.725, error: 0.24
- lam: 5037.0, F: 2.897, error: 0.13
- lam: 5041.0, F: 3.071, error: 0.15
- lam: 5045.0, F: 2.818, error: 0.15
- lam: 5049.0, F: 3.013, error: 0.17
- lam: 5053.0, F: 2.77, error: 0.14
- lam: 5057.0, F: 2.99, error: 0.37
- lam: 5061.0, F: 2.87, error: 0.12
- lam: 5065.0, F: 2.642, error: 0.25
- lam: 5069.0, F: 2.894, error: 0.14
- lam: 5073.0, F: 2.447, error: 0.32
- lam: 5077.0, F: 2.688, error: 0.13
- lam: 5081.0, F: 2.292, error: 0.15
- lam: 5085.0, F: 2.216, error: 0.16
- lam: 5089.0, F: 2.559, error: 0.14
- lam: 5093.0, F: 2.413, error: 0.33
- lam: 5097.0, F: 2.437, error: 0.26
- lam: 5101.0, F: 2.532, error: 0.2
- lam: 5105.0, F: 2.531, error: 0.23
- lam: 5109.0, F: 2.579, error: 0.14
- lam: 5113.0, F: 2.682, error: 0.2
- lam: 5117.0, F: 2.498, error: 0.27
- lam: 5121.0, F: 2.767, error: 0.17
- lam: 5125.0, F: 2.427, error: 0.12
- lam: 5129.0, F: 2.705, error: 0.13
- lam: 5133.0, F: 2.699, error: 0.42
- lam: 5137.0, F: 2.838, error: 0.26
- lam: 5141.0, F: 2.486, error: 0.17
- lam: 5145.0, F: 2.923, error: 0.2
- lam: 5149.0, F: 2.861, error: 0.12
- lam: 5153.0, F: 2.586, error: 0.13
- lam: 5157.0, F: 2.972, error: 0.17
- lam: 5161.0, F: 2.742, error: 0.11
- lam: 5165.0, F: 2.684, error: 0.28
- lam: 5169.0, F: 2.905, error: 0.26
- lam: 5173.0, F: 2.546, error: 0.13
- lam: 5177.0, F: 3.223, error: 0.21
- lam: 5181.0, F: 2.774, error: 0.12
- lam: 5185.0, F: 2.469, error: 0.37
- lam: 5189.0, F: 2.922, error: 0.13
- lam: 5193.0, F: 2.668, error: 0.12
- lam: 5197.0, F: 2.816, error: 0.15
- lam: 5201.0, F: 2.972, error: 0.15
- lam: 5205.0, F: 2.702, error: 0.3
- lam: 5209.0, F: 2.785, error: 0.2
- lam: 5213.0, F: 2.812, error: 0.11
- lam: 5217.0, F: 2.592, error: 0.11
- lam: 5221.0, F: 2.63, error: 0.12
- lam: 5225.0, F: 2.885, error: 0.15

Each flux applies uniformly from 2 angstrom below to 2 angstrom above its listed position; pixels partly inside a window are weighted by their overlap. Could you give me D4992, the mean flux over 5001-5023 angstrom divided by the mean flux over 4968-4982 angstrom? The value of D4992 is 1.5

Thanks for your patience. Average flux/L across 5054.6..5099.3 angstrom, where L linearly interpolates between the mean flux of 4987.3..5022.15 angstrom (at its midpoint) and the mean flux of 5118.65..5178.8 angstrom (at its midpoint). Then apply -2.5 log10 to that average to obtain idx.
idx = 0.35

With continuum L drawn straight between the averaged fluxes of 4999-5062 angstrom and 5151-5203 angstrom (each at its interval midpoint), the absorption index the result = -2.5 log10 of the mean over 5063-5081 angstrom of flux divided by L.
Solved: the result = 0.27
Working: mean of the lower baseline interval 3.59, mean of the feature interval 2.63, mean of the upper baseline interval 2.79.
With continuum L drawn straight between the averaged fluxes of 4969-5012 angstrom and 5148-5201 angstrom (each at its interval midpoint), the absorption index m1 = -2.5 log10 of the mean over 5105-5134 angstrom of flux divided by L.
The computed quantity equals 0.21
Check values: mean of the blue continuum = 4.08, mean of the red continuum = 2.79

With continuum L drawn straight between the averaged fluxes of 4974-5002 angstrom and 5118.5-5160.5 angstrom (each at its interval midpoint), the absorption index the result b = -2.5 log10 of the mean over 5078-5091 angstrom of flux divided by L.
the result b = 0.26 mag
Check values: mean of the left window 3.54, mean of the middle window 2.38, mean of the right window 2.72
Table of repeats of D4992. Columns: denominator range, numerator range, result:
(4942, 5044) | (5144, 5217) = 0.76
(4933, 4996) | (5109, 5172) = 0.77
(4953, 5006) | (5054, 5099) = 0.68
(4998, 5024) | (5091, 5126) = 0.55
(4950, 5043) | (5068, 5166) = 0.70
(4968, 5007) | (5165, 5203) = 0.74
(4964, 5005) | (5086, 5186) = 0.73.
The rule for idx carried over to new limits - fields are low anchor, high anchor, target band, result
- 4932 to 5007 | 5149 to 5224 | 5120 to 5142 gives 0.14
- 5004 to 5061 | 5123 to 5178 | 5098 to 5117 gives 0.17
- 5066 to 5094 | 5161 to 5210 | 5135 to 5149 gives -0.04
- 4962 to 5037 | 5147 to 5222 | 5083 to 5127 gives 0.25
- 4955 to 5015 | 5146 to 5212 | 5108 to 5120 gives 0.23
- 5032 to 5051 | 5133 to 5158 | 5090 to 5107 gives 0.14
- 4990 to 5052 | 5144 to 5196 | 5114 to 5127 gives 0.20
